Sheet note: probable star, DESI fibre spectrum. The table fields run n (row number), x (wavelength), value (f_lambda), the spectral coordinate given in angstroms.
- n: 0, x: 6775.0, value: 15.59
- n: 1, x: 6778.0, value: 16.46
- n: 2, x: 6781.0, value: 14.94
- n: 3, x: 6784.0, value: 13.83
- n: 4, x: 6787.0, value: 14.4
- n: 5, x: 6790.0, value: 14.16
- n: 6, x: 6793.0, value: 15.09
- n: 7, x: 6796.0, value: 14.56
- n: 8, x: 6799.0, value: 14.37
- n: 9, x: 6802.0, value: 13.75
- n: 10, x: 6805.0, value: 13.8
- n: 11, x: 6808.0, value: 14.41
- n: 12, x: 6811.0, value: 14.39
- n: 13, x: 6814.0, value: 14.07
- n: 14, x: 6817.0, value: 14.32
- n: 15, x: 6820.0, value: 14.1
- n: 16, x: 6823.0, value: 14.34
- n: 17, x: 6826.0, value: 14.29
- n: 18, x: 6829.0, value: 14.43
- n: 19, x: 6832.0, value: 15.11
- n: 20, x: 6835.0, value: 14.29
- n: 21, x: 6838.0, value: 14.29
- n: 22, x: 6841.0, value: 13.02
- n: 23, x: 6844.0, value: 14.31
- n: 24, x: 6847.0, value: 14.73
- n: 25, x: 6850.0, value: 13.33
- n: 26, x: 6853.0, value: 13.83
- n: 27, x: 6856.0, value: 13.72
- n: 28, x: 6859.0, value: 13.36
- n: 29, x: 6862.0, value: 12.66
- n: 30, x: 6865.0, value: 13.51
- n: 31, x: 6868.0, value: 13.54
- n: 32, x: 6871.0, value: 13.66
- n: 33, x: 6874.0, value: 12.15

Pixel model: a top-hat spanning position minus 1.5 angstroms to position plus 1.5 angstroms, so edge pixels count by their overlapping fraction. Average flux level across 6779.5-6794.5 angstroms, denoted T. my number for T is 14.5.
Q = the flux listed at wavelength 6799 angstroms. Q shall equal 14.37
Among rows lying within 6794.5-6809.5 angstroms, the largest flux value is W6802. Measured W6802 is 14.56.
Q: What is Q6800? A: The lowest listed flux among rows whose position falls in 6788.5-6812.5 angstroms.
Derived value 13.75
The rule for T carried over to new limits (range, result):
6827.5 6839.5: 14.5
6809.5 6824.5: 14.2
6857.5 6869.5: 13.3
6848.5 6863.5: 13.4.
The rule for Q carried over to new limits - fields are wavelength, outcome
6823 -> 14.34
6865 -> 13.51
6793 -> 15.09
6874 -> 12.15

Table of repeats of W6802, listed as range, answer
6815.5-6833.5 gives 15.11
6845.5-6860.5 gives 14.73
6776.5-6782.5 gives 16.46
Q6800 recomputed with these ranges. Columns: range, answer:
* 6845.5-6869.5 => 12.66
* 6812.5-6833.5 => 14.07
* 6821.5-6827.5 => 14.29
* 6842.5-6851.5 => 13.33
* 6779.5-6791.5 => 13.83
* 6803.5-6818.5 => 13.8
